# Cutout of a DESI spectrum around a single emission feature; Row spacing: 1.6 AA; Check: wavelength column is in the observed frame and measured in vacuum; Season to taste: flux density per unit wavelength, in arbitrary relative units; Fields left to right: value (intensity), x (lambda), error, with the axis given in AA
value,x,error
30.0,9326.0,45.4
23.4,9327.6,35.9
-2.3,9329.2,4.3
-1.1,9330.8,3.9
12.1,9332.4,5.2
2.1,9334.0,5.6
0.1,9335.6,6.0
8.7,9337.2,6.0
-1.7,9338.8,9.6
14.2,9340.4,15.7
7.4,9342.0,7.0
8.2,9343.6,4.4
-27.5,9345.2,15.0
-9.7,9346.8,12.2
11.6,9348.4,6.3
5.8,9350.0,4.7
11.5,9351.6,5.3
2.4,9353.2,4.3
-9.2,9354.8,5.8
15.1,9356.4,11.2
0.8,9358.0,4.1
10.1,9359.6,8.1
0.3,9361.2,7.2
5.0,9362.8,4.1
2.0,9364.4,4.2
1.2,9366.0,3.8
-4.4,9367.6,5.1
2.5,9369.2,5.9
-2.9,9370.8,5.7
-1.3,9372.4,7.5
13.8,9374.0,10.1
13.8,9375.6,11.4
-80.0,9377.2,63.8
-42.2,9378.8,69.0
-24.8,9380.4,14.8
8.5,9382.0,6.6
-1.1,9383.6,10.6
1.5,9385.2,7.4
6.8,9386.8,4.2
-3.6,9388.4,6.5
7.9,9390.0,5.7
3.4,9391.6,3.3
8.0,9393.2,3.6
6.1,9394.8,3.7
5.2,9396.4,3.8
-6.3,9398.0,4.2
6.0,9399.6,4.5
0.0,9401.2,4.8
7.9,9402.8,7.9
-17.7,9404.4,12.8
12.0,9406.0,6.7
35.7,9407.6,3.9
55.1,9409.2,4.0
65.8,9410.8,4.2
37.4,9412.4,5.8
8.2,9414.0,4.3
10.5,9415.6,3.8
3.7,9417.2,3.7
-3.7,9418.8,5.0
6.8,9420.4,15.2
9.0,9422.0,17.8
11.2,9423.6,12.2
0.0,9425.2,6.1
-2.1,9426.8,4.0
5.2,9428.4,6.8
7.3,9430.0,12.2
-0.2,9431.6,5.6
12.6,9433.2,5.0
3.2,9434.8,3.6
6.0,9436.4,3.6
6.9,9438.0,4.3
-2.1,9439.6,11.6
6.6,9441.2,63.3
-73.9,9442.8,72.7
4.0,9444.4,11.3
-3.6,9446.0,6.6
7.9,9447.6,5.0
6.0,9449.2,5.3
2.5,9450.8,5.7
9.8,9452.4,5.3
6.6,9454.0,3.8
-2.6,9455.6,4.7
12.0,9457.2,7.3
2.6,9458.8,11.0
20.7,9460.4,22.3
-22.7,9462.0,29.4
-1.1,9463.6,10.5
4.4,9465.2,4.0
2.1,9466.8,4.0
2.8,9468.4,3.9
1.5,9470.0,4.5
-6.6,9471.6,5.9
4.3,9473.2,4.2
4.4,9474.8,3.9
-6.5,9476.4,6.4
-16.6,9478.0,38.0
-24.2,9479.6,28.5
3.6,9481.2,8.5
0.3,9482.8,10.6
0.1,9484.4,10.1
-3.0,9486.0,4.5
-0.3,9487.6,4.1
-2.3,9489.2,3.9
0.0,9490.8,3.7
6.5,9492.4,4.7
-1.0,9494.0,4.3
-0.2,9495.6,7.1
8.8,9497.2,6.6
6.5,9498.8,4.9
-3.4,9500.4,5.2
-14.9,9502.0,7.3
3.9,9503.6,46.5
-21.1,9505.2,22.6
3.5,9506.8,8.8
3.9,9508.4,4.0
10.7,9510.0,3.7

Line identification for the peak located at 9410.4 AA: Hbeta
